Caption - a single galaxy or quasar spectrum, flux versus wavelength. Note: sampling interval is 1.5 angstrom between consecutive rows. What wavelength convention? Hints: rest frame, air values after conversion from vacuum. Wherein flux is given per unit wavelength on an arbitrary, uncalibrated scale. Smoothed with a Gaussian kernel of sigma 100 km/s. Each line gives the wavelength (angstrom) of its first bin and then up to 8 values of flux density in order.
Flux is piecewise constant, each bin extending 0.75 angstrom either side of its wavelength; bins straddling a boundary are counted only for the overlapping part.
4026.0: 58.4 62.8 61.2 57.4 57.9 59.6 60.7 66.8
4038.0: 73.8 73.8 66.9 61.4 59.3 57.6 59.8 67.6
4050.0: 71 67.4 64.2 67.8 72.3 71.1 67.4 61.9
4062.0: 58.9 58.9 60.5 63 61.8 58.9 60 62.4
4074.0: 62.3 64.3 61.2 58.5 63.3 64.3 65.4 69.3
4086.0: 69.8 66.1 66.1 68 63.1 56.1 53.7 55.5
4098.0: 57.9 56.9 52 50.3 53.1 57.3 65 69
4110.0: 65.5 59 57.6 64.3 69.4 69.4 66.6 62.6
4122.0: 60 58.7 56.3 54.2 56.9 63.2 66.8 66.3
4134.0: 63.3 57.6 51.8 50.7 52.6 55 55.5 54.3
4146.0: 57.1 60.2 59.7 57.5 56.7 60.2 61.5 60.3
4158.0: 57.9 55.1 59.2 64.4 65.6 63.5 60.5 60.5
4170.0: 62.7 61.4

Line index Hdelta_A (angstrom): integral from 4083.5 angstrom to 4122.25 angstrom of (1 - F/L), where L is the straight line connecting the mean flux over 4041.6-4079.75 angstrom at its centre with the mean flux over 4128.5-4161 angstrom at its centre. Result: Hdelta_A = -0.6 angstrom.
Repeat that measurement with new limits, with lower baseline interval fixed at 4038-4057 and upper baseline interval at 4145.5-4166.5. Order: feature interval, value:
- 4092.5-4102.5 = 1.29 angstrom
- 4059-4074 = 0.91 angstrom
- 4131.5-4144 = 0.87 angstrom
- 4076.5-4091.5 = -0.28 angstrom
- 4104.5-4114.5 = 0.07 angstrom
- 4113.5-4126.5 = -0.16 angstrom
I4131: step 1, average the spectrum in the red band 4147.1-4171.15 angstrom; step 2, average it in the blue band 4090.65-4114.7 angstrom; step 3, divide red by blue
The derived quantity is 1.0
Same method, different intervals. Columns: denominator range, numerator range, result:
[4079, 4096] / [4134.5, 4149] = 0.87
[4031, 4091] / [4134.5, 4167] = 0.90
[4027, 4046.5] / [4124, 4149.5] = 0.92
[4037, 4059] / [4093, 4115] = 0.87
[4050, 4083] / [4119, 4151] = 0.92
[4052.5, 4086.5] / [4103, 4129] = 0.96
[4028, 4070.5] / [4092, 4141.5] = 0.93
